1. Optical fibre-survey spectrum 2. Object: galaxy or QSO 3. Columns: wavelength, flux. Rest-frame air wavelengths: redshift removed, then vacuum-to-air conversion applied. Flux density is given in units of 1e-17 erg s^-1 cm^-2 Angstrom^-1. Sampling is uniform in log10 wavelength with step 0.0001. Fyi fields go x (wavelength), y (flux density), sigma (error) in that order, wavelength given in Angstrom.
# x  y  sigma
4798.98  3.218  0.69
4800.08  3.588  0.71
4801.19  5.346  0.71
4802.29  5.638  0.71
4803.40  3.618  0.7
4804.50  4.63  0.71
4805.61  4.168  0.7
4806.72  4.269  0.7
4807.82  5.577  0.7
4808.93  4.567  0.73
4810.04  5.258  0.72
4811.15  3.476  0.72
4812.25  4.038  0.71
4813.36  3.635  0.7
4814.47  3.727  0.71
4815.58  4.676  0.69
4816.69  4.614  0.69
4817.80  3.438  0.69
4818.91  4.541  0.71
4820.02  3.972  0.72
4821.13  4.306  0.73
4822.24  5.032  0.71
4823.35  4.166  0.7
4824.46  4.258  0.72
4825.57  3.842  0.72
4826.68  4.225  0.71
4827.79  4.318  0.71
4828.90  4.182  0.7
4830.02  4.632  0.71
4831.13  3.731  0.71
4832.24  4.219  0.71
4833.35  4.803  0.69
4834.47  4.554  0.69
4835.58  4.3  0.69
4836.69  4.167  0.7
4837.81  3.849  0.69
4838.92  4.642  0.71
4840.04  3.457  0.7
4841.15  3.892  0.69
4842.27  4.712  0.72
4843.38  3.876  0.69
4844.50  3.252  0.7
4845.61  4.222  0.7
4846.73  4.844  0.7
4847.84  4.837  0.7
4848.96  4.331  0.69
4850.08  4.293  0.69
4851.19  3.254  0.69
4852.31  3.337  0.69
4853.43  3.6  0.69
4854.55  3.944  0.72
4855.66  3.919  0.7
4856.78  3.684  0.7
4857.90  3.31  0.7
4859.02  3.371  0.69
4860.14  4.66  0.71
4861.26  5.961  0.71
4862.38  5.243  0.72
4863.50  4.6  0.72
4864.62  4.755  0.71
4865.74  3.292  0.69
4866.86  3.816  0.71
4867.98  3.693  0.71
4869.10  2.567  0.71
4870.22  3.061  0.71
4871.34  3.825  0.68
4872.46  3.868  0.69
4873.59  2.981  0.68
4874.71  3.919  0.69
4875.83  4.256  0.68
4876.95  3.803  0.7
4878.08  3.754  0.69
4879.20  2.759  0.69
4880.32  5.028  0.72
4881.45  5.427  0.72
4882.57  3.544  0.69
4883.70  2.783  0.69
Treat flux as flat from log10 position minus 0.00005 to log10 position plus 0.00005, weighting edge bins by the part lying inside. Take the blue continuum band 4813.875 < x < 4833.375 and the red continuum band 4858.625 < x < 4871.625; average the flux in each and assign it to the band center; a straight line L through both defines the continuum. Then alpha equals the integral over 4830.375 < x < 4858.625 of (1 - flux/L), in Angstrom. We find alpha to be 0.8 Angstrom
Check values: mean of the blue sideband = 4.24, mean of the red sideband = 4.08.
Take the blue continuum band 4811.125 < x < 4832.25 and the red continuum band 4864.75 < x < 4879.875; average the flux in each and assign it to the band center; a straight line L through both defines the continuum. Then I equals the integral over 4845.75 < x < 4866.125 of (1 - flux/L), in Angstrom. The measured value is -2.4 Angstrom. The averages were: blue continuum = 4.17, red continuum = 3.56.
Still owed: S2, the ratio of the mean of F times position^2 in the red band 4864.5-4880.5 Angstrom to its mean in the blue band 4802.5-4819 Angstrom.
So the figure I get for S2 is 0.9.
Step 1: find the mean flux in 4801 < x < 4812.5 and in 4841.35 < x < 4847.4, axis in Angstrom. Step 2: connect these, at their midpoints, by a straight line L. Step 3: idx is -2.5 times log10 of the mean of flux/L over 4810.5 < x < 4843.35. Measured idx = 0.05 mag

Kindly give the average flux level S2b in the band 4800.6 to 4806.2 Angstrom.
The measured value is 4.67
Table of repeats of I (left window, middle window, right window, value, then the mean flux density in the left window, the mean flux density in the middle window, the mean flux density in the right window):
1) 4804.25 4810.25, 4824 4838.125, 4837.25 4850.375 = 0.40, 4.72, 4.24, 4.18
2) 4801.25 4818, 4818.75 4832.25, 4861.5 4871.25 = 0.06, 4.4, 4.26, 3.95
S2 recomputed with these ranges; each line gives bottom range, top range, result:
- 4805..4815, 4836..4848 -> 0.97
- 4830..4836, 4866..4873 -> 0.81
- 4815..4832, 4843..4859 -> 0.92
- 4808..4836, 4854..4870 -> 0.96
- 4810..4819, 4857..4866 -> 1.10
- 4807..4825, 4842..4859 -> 0.92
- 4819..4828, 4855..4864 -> 1.03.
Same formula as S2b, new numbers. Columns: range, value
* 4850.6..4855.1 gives 3.54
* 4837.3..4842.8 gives 4.11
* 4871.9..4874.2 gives 3.43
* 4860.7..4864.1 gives 5.26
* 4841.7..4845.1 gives 3.95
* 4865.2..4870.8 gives 3.29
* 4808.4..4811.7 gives 4.43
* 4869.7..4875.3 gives 3.54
